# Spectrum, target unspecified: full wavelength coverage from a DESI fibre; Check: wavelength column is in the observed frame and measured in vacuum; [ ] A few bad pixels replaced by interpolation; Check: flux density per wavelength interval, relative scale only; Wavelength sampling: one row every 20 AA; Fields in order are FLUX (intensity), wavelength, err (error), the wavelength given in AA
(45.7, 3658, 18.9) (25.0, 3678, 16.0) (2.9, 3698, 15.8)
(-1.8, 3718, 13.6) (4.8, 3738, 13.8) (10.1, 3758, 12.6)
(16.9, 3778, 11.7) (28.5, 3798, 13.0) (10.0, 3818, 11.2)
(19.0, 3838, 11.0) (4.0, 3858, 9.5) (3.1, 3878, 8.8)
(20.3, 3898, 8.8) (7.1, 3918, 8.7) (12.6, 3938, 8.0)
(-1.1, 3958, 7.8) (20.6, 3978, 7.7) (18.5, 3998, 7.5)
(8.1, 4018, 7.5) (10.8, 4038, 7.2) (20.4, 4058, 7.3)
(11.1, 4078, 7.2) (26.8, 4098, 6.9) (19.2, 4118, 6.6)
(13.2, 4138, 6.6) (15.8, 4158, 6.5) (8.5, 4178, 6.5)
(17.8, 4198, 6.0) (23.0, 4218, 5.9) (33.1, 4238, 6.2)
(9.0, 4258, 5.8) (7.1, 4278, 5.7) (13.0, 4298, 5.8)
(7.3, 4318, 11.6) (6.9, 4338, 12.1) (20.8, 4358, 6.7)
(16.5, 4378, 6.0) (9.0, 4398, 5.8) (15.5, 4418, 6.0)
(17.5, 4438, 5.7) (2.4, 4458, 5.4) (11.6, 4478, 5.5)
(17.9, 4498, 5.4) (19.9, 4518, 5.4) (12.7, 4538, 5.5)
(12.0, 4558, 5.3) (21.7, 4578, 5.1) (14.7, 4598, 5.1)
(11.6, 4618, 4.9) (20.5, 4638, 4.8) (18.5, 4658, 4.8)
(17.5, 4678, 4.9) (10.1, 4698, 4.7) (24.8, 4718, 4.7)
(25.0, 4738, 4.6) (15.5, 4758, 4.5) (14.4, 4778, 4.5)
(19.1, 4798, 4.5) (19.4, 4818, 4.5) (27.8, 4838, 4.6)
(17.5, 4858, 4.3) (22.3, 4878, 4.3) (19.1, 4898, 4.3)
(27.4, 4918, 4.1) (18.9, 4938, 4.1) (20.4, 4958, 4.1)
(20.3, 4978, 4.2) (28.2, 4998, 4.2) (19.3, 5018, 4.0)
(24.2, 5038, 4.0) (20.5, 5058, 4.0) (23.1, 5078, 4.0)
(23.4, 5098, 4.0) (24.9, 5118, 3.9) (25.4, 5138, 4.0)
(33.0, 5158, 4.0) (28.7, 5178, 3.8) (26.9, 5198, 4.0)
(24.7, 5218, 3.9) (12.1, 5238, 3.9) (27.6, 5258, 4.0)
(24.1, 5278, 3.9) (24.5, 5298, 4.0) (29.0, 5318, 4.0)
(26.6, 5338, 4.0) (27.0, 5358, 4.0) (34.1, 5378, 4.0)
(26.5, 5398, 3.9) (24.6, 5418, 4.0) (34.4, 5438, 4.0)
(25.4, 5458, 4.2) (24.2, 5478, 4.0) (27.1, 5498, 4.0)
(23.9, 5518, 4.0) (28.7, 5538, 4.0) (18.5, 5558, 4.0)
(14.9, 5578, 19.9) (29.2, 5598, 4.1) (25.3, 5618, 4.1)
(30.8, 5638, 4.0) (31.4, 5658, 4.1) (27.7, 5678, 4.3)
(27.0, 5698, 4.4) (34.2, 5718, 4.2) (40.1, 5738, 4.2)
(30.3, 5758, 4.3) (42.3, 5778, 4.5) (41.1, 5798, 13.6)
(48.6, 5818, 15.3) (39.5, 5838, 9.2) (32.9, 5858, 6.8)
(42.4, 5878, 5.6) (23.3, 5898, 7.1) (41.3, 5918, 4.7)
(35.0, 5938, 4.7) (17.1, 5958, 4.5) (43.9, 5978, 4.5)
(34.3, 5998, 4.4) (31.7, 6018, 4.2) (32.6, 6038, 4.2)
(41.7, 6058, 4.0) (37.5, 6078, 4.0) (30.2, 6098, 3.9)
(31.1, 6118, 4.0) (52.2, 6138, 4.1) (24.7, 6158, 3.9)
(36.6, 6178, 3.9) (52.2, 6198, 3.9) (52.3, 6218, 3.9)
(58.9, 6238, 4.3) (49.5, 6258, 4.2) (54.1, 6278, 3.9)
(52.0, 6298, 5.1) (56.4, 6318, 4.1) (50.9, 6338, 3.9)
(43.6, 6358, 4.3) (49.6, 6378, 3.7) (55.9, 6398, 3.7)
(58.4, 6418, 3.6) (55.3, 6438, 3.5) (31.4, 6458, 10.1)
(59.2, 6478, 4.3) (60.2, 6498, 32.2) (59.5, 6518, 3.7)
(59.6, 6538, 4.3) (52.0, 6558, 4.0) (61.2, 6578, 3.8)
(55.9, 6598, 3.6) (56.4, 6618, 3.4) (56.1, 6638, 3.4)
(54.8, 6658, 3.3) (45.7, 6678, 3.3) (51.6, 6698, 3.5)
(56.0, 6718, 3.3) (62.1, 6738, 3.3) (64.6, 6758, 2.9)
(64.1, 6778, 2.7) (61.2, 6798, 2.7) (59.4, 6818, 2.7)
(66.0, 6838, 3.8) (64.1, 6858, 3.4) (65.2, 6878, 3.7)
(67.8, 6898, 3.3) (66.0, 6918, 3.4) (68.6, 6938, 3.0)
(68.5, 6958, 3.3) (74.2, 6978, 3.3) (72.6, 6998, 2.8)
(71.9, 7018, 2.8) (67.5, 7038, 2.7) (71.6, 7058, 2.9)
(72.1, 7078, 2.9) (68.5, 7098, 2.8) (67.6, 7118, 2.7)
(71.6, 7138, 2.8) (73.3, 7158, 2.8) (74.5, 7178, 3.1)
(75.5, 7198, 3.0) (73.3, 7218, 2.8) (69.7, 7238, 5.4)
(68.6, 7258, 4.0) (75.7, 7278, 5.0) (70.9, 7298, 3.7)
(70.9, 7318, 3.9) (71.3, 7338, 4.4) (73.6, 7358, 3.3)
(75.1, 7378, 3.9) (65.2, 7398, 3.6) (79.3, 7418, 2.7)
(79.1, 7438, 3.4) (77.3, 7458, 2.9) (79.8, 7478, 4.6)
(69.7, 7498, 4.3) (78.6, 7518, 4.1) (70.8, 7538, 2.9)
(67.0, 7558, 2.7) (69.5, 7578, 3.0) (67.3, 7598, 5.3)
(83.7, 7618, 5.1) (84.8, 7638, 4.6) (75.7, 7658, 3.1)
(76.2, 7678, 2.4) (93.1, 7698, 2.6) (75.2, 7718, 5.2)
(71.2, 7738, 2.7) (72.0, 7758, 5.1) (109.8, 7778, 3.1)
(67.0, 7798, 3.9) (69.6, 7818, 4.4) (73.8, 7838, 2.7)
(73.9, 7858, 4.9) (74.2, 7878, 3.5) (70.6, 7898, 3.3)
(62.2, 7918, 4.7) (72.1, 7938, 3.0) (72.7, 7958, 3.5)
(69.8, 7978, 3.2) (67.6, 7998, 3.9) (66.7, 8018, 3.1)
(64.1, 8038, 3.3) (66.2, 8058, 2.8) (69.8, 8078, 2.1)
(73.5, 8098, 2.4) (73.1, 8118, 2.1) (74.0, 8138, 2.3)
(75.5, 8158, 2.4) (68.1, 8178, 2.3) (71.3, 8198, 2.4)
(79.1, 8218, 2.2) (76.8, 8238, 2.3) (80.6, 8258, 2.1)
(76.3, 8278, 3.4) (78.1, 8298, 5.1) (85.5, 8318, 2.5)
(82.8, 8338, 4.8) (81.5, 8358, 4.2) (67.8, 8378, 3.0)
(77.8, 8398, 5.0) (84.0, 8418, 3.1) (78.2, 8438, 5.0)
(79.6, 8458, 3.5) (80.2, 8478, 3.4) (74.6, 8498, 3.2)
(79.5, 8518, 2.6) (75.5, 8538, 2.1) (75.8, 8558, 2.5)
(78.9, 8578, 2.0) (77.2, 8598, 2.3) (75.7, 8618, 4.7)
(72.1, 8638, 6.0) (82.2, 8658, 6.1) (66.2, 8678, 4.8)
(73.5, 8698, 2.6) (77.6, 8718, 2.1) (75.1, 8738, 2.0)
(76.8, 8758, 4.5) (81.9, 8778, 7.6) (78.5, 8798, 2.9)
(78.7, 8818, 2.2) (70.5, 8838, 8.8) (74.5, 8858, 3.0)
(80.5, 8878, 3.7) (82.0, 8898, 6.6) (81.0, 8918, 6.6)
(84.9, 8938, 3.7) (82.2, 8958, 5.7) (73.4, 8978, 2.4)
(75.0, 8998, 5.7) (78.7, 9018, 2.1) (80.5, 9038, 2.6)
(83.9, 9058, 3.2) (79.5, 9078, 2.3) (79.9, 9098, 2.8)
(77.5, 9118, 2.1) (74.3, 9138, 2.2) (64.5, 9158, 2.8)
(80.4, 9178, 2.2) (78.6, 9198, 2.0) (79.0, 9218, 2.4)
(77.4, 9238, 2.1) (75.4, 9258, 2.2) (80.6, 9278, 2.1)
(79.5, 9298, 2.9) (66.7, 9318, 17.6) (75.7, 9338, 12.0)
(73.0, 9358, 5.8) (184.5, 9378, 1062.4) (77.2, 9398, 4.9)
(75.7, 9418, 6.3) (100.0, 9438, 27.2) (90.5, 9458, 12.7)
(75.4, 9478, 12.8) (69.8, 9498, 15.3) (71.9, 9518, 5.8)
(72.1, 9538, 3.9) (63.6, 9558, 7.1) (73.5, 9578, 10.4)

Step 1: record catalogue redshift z 0.55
